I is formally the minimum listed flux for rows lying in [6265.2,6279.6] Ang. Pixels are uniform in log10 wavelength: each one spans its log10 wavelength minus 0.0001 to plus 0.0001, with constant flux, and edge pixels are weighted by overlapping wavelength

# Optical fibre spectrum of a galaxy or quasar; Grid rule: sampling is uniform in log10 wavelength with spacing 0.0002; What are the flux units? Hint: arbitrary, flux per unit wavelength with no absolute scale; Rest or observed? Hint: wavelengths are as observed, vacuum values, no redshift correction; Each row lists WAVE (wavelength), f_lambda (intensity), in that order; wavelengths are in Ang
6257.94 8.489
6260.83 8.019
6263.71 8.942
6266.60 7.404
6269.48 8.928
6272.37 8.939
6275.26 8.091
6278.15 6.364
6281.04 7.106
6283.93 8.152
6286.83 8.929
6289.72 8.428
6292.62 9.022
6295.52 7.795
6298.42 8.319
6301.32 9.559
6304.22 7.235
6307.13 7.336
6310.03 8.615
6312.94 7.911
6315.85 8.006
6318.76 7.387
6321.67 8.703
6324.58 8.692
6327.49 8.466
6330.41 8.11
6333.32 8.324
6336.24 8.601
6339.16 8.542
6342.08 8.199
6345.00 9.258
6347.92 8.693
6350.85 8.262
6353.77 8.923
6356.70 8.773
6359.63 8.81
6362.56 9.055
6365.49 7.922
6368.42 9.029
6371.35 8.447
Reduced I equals 6.364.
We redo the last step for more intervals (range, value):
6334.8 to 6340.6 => 8.542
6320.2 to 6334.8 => 8.11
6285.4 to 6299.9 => 7.795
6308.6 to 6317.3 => 7.911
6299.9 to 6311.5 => 7.235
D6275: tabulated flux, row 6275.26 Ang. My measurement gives 8.091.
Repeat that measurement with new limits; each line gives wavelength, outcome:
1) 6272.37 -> 8.939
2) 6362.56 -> 9.055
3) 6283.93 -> 8.152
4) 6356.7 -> 8.773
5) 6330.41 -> 8.11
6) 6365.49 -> 7.922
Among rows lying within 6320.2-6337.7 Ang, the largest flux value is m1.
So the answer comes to 8.703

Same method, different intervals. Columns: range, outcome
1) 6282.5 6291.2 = 8.929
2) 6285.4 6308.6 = 9.559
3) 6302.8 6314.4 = 8.615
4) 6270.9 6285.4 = 8.939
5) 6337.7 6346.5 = 9.258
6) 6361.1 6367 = 9.055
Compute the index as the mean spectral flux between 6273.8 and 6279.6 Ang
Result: 7.23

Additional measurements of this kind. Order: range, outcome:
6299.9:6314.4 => 8.13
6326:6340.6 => 8.41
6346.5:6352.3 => 8.47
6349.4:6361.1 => 8.69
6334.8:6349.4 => 8.66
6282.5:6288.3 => 8.54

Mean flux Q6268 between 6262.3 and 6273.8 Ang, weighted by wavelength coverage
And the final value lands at 8.55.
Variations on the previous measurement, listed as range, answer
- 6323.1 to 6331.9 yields 8.43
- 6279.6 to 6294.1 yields 8.33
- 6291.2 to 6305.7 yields 8.38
